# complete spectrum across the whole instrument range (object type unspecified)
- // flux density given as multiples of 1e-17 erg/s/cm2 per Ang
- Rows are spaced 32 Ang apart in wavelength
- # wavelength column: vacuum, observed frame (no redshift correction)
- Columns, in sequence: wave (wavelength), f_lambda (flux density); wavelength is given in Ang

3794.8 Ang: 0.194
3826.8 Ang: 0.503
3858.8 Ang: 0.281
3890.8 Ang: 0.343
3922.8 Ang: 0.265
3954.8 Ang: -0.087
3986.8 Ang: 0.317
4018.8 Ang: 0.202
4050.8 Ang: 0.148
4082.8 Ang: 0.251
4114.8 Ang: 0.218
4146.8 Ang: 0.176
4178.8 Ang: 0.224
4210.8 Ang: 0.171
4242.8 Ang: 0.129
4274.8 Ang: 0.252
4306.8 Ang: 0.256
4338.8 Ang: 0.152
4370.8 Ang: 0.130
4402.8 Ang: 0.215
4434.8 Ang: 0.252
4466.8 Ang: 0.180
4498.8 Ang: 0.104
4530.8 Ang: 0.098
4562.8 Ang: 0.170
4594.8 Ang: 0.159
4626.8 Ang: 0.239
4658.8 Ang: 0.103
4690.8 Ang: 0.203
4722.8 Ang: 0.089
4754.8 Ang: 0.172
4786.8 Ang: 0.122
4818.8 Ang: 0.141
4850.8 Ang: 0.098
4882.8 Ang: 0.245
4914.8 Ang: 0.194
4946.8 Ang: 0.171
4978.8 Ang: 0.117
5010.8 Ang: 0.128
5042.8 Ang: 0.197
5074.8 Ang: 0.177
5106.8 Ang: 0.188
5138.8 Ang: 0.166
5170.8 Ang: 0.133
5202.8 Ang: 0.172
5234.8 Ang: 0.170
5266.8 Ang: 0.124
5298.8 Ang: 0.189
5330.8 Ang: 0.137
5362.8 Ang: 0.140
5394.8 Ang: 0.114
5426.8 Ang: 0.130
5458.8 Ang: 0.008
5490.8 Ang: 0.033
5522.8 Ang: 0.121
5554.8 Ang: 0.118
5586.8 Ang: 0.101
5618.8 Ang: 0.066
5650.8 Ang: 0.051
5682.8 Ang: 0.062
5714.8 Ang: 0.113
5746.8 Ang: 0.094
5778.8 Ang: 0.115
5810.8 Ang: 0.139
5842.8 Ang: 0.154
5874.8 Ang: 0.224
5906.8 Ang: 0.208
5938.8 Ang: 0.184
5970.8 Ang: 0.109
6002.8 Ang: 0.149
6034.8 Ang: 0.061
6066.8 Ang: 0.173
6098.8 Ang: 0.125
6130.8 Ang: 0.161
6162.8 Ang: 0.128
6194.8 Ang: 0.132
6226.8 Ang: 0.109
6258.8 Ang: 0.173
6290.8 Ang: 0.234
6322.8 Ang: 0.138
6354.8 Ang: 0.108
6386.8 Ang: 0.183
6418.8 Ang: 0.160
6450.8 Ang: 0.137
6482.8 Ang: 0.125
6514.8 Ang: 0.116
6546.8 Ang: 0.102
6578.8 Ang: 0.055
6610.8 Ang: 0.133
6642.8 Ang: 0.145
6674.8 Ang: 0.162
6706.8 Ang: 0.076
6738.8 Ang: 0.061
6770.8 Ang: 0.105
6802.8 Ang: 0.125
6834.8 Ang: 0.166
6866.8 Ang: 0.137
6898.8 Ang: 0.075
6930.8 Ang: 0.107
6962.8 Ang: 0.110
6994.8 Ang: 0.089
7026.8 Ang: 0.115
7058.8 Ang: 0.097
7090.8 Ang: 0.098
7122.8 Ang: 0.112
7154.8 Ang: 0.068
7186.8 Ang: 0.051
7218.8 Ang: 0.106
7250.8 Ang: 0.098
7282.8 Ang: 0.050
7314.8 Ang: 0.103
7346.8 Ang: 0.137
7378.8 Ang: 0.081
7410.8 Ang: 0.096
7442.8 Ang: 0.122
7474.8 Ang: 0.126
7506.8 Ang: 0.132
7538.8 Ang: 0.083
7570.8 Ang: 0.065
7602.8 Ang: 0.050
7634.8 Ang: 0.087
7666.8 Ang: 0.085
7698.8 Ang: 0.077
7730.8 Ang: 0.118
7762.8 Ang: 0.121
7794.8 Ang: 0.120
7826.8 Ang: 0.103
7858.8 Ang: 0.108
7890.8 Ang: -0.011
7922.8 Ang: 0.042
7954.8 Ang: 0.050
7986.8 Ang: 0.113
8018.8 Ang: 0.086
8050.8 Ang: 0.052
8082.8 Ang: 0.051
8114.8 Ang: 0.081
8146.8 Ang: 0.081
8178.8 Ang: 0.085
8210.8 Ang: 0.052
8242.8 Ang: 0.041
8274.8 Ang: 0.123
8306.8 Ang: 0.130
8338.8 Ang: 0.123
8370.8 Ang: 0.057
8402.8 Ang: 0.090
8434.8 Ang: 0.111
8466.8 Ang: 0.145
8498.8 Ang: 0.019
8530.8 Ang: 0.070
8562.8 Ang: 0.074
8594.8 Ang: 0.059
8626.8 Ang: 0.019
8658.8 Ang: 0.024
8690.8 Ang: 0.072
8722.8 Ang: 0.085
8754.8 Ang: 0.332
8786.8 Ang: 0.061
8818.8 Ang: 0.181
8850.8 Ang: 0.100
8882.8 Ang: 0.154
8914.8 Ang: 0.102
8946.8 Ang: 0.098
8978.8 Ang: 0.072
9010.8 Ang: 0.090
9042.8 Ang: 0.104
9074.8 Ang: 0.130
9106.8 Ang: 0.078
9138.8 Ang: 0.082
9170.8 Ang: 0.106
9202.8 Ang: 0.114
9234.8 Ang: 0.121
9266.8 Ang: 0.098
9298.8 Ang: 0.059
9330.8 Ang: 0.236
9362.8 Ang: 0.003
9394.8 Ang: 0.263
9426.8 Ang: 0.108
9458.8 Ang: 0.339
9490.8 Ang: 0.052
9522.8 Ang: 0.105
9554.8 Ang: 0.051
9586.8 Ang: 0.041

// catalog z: 1.345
